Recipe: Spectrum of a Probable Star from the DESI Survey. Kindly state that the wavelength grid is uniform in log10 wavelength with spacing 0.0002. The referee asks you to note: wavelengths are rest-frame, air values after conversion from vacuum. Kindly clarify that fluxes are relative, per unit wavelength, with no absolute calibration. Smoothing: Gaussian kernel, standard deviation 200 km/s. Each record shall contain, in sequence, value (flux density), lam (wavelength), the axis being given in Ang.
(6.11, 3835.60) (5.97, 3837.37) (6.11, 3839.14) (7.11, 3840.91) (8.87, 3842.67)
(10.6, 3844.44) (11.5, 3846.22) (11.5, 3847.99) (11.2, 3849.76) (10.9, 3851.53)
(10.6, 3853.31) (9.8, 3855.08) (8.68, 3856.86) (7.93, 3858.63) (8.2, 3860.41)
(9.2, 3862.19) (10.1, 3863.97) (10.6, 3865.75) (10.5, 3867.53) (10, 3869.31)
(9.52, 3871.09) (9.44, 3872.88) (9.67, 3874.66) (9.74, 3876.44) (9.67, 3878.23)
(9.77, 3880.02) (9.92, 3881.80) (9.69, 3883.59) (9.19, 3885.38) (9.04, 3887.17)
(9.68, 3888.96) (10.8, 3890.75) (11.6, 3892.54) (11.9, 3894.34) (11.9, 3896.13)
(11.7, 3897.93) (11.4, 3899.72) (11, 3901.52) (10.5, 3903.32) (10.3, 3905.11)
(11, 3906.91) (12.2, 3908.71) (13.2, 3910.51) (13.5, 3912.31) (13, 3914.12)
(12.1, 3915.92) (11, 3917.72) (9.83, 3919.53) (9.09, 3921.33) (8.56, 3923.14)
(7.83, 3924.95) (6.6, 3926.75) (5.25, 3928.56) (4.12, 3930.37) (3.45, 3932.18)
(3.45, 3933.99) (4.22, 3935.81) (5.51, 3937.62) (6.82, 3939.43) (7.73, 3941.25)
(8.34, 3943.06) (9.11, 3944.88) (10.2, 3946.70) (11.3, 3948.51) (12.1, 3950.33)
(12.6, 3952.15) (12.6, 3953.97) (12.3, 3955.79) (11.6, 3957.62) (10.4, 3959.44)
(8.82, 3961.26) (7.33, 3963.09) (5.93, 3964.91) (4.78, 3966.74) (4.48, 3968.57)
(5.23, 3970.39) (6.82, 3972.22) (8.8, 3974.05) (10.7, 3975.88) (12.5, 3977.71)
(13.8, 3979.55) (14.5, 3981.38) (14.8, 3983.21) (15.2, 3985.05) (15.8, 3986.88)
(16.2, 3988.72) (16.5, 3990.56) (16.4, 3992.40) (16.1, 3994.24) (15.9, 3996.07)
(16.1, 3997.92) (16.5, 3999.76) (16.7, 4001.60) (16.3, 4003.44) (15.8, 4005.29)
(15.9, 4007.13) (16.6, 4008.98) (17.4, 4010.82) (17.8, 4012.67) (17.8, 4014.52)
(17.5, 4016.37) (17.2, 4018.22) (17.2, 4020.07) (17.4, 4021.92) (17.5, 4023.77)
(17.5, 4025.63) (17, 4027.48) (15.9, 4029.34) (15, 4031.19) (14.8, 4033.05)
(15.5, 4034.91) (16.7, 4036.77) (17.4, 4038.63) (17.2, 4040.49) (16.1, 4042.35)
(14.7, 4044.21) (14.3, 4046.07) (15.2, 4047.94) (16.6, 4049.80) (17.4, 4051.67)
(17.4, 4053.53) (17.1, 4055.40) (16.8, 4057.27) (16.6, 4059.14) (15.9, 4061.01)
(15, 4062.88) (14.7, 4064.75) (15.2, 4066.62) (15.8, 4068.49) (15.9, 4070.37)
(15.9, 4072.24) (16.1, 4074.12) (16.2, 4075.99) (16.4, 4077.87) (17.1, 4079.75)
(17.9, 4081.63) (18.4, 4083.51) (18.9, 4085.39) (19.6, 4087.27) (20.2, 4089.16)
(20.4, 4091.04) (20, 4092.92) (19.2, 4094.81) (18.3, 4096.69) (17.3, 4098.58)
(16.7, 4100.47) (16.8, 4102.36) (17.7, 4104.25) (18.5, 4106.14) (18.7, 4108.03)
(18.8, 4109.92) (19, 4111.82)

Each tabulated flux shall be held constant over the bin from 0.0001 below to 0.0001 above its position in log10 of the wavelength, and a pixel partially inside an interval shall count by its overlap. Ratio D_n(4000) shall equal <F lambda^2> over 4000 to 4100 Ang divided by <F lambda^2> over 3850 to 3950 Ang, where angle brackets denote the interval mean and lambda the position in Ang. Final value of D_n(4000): 1.92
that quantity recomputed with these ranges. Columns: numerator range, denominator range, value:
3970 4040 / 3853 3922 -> 1.57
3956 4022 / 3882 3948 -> 1.51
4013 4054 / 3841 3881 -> 1.83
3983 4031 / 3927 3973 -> 2.20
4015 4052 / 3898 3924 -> 1.56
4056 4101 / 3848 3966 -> 1.96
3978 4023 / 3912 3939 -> 2.20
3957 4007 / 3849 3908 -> 1.29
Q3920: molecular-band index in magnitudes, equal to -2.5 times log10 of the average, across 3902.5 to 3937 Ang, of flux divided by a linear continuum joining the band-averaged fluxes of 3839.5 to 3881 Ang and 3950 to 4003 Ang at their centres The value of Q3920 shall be 0.23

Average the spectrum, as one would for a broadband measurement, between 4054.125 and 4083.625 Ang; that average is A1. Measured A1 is 16.3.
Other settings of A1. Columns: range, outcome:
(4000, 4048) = 16.5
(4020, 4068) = 16.2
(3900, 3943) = 8.73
